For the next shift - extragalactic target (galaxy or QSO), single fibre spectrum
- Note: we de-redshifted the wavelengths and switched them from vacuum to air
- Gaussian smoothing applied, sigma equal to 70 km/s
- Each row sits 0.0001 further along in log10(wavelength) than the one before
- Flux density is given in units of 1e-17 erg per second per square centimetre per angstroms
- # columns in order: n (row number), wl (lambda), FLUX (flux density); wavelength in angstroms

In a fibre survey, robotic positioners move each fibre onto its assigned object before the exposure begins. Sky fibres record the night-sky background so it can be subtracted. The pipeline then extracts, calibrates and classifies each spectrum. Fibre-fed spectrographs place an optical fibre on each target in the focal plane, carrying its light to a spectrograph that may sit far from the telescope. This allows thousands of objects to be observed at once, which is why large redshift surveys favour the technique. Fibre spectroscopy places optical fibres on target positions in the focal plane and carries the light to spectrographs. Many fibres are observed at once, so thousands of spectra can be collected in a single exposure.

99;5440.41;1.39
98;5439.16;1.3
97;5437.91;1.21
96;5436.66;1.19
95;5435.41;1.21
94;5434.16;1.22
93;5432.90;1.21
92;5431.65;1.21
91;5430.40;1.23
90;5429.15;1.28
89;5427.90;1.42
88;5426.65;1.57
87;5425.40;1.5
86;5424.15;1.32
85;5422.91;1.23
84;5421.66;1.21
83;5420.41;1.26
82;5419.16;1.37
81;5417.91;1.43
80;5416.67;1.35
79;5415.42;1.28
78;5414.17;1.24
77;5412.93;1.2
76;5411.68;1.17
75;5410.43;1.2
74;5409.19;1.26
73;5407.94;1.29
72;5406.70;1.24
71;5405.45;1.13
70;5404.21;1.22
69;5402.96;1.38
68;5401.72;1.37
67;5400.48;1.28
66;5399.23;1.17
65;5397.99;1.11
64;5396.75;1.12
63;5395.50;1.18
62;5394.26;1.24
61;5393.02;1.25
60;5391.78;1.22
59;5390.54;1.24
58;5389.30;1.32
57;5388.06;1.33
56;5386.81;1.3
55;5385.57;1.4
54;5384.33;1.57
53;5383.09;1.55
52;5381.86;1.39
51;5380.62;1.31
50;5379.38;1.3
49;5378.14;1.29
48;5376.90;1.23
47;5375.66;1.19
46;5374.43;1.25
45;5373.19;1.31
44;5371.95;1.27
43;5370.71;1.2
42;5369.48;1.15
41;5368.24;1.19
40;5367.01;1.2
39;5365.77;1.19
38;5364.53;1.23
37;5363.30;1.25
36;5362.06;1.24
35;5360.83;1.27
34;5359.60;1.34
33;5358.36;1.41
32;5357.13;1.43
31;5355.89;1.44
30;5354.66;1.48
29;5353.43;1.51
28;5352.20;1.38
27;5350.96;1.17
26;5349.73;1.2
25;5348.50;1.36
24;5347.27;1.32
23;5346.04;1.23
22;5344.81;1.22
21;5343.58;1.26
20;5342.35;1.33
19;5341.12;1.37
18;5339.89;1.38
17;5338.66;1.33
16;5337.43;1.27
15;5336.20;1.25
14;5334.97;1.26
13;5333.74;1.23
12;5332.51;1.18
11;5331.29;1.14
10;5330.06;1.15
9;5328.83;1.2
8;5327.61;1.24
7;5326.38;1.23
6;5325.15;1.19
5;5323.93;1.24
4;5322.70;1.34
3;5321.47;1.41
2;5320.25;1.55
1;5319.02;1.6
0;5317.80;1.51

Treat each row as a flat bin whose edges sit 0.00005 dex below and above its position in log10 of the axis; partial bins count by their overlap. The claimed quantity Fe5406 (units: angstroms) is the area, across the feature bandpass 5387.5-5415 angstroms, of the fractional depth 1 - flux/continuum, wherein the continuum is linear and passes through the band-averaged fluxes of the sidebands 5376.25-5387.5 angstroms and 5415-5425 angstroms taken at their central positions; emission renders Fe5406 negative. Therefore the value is 2.16 angstroms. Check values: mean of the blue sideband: 1.37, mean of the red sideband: 1.31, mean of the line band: 1.23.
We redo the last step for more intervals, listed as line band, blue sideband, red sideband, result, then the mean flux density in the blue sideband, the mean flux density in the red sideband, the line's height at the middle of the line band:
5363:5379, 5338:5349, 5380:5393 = 1.4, 1.31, 1.36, 1.34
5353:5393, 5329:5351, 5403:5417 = -2.0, 1.26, 1.24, 1.25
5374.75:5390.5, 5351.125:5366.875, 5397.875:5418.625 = -0.5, 1.34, 1.26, 1.3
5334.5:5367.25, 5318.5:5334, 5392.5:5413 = -1.2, 1.28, 1.22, 1.26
